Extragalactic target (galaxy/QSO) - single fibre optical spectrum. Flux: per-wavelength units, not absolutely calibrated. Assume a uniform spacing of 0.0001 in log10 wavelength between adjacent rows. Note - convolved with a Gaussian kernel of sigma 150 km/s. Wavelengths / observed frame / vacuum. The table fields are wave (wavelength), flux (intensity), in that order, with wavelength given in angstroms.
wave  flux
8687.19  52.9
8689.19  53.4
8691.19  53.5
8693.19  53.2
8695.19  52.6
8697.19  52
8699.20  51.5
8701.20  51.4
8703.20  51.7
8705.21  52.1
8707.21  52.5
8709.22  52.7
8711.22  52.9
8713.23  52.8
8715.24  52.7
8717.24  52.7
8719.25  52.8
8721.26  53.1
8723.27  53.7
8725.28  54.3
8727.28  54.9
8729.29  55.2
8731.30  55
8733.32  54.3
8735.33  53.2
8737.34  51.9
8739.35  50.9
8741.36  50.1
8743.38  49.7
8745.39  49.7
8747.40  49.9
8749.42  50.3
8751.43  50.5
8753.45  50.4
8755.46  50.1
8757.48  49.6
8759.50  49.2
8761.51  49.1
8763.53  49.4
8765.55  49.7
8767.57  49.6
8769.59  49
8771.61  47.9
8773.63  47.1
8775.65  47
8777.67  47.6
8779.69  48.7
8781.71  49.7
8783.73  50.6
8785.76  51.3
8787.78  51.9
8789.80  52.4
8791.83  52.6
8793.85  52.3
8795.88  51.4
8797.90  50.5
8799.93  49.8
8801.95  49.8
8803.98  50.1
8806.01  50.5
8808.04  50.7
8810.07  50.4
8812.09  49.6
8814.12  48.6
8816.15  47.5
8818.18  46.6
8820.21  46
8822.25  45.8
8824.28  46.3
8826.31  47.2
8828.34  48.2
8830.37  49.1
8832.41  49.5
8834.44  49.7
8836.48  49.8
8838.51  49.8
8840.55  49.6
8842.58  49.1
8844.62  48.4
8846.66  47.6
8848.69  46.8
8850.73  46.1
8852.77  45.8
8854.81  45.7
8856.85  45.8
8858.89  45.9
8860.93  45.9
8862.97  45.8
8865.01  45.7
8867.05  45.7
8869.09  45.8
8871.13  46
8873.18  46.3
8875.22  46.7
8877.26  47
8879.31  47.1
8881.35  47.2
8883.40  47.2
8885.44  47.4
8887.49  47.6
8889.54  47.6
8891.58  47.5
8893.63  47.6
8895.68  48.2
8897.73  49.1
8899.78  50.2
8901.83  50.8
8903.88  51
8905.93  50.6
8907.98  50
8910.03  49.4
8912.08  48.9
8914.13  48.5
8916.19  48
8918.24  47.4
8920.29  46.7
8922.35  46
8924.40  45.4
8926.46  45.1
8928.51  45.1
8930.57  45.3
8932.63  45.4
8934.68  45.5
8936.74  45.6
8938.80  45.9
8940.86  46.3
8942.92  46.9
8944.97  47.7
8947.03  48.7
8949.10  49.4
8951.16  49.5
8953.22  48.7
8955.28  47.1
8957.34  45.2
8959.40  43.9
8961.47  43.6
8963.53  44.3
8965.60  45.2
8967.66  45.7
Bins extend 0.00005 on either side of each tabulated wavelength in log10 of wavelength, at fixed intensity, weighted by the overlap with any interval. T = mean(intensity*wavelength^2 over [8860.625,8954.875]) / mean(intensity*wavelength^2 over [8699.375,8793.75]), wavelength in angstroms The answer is 0.96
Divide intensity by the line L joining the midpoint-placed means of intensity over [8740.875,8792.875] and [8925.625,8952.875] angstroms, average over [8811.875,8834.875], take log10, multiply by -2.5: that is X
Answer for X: 0.02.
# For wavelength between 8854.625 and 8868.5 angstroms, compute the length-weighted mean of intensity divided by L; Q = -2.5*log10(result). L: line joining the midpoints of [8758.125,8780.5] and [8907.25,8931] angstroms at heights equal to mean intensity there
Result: 0.04 mag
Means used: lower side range 48.6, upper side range 47.2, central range 45.8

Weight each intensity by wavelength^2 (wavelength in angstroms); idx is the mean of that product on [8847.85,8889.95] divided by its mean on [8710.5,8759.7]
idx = 0.9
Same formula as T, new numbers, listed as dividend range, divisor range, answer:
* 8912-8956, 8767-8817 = 0.97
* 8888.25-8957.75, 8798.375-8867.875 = 1.02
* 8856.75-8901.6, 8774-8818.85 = 0.96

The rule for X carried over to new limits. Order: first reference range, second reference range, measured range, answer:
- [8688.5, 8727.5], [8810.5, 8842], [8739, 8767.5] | 0.026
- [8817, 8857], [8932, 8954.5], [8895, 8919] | -0.044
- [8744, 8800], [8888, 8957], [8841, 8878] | 0.049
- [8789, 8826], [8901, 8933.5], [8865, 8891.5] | 0.035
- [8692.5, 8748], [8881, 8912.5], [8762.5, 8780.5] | 0.065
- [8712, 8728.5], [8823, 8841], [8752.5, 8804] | 0.023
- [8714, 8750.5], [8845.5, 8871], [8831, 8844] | -0.054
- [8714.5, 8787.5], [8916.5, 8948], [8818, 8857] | 0.022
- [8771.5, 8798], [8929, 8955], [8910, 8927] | 0.007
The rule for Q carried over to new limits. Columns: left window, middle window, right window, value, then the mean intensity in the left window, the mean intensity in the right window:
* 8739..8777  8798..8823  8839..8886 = -0.02 mag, 49.4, 46.8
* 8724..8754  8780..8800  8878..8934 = -0.01 mag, 52.1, 47.8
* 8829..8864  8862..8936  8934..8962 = 0.00 mag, 47.7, 46.8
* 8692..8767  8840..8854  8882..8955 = 0.04 mag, 51.8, 47.7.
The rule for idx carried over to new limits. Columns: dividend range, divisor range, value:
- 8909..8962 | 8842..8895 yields 1.02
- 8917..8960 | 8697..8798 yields 0.95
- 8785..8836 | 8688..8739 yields 0.95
